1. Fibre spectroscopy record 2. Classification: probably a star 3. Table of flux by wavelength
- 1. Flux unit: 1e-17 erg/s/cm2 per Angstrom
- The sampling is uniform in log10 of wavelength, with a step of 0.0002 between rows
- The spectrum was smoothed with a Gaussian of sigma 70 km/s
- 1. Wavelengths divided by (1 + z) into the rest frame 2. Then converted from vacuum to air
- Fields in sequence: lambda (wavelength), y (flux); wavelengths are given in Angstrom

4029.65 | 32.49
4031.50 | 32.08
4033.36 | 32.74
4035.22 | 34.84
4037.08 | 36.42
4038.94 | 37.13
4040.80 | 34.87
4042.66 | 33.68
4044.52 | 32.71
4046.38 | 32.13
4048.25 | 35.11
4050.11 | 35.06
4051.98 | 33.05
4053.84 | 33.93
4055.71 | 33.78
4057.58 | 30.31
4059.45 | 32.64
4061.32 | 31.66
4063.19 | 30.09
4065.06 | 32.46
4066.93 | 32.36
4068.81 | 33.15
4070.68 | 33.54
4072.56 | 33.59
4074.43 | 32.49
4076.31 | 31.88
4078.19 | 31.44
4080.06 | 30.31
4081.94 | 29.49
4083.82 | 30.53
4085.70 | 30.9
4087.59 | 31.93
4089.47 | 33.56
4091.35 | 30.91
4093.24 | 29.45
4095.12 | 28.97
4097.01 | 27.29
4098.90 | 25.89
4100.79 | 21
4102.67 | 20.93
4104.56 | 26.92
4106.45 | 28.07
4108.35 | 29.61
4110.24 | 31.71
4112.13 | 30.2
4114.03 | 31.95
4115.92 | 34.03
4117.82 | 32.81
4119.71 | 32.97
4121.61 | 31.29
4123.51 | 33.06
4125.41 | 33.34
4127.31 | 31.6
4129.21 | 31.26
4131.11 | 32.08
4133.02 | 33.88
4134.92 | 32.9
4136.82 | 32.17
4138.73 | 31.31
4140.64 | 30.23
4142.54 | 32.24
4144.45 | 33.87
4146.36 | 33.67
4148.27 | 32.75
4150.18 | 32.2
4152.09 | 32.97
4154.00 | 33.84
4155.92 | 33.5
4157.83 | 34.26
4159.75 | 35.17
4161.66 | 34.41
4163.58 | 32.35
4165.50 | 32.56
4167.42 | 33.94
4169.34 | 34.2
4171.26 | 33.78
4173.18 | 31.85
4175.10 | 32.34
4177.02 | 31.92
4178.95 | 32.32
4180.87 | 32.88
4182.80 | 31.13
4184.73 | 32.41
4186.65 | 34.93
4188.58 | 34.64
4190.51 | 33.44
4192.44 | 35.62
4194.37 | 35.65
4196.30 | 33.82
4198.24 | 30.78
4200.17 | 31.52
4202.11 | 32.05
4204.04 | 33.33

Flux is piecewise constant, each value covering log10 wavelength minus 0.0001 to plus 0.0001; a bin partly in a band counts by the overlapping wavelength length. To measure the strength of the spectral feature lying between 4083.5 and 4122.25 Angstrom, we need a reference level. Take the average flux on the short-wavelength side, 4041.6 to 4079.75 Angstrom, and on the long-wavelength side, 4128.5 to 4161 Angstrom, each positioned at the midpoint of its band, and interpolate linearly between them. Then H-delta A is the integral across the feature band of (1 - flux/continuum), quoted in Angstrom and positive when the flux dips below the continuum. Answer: 3.9 Angstrom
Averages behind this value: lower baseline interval 32.7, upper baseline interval 32.9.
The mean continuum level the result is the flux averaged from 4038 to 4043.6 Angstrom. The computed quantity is 35.2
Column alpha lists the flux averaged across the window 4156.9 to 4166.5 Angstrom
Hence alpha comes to 33.7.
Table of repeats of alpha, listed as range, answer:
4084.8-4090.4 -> 32.1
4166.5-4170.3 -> 34.1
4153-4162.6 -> 34.2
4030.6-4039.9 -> 34.6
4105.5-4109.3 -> 28.8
